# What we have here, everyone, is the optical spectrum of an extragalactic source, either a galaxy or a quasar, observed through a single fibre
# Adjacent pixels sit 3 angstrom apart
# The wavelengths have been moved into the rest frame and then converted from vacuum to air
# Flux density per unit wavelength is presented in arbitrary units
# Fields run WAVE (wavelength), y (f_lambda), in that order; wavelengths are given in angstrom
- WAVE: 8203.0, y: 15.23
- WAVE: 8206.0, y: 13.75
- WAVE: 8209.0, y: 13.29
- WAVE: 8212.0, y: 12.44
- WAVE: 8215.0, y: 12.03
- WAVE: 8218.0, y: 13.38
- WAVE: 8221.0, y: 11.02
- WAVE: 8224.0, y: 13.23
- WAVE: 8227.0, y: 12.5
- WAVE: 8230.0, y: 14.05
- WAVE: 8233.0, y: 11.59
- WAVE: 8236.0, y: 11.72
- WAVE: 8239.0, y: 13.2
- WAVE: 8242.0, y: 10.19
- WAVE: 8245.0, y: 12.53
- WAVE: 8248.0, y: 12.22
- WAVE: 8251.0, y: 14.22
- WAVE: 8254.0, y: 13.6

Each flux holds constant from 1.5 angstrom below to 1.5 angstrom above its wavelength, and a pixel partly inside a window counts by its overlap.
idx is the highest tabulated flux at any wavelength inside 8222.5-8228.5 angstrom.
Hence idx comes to 13.23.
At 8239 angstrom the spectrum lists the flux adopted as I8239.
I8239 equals 13.2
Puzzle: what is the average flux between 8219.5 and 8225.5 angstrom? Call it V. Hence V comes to 12.1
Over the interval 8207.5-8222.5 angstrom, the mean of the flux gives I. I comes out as 12.4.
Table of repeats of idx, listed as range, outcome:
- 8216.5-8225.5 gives 13.38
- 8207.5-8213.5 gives 13.29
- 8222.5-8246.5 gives 14.05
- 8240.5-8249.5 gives 12.53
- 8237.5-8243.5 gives 13.2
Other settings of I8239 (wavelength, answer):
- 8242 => 10.19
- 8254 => 13.6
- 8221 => 11.02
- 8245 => 12.53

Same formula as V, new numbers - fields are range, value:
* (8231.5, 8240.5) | 12.2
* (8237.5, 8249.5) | 12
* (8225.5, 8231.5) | 13.3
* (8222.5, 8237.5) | 12.6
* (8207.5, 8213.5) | 12.9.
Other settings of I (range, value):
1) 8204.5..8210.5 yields 13.5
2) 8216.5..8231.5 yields 12.8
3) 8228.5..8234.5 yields 12.8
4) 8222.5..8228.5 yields 12.9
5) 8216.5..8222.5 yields 12.2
